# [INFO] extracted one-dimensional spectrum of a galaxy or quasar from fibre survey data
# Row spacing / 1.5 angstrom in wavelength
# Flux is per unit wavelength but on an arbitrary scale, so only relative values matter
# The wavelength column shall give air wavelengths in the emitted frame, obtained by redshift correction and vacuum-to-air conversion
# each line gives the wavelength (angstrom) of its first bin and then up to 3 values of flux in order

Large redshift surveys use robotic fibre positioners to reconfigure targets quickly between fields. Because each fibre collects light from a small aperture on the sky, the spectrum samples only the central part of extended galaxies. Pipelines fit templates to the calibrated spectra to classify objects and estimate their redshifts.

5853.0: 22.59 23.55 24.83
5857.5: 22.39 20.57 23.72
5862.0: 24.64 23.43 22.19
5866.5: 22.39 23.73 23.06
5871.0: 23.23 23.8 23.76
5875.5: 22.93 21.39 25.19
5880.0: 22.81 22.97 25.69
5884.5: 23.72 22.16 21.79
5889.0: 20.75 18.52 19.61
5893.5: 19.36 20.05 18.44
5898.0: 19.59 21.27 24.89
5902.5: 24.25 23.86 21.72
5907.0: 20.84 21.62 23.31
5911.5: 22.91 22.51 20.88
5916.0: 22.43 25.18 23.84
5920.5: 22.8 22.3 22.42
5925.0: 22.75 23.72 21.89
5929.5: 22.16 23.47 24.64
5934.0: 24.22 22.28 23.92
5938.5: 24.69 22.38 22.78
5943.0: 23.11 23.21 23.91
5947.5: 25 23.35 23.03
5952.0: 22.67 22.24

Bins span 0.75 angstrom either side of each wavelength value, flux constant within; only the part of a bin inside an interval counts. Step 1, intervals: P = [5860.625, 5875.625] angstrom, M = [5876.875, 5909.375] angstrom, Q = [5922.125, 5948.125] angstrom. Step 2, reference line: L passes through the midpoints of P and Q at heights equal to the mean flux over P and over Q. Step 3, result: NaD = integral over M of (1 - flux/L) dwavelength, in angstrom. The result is 2.1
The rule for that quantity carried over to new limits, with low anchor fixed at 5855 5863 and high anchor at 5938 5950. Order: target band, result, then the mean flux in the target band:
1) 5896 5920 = 1.0 angstrom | 22.4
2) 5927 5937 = 0.1 angstrom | 23.2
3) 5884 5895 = 1.2 angstrom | 20.7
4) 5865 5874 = 0.0 angstrom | 23.2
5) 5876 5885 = -0.1 angstrom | 23.6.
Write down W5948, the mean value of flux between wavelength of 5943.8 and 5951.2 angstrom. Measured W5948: 23.7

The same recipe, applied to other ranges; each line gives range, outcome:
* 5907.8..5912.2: 22.6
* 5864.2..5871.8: 22.9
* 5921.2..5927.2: 22.8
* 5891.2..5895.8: 19.6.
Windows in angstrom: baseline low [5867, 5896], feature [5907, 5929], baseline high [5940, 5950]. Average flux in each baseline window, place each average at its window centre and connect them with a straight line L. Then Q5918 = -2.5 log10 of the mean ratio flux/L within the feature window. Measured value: 0.01 mag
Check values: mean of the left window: 22.3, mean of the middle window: 22.7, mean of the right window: 23.5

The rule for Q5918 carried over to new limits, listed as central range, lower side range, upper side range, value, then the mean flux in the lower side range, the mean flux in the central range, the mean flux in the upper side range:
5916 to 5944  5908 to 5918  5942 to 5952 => -0.007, 22.7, 23.2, 23.5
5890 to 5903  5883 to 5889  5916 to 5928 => 0.111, 22.7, 20.6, 23.1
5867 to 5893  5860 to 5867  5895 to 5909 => 0.001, 23.3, 22.6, 21.7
